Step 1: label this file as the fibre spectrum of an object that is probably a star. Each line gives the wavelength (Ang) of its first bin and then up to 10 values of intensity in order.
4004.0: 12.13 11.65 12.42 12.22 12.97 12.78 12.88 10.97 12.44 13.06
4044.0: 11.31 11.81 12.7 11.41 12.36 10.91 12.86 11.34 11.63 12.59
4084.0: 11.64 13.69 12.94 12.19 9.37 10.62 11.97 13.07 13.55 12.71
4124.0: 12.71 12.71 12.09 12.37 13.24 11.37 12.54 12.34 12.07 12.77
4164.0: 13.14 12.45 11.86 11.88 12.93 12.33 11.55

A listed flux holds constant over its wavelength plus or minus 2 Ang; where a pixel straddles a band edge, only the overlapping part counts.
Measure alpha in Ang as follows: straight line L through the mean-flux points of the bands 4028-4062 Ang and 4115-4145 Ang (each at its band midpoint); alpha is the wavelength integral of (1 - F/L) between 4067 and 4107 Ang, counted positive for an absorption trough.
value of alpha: 1.5 Ang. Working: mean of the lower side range 12.1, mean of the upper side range 12.6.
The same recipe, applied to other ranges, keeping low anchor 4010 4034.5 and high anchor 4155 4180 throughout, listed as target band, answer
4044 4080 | 1.46 Ang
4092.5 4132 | 0.86 Ang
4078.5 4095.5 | -0.38 Ang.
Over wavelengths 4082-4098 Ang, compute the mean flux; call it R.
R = 12.6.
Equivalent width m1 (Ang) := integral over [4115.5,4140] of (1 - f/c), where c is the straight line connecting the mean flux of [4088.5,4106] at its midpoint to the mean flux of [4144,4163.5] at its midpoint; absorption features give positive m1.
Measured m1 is -1.5 Ang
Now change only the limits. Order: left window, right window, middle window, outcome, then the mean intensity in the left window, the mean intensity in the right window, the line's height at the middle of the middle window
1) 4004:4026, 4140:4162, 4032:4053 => 0.4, 12.4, 12.3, 12.4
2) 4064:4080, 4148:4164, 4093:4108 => 1.3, 11.9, 12.5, 12.1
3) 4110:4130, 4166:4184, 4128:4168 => 0.5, 12.9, 12.3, 12.6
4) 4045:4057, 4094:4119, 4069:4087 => -0.1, 12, 11.8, 11.9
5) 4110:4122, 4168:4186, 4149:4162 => 0.2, 13.1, 12.3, 12.6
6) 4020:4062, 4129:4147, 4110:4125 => -0.9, 12.2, 12.3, 12.3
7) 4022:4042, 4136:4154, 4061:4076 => 0.8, 12.4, 12.4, 12.4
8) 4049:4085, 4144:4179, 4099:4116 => 0.7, 11.9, 12.3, 12.1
